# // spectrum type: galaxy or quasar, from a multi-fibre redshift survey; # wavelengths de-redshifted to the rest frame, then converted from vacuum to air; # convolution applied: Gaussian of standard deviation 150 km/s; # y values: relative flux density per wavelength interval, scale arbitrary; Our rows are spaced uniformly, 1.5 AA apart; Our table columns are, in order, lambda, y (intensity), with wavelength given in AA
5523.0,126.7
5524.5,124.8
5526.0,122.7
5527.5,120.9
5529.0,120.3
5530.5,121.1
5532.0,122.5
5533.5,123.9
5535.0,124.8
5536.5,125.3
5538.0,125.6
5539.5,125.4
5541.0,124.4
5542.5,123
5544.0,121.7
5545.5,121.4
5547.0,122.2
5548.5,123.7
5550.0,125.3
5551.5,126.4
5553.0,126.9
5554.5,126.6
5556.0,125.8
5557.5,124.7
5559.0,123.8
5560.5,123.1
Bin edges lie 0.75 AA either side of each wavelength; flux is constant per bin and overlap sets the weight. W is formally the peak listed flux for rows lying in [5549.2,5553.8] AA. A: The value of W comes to 126.9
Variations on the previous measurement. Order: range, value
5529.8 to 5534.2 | 123.9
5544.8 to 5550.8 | 125.3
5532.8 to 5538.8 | 125.6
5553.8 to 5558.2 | 126.6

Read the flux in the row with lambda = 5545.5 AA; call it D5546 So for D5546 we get 121.4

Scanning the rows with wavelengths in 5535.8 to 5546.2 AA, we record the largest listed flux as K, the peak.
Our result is 125.6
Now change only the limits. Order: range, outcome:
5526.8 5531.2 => 121.1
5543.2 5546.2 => 121.7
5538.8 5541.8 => 125.4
